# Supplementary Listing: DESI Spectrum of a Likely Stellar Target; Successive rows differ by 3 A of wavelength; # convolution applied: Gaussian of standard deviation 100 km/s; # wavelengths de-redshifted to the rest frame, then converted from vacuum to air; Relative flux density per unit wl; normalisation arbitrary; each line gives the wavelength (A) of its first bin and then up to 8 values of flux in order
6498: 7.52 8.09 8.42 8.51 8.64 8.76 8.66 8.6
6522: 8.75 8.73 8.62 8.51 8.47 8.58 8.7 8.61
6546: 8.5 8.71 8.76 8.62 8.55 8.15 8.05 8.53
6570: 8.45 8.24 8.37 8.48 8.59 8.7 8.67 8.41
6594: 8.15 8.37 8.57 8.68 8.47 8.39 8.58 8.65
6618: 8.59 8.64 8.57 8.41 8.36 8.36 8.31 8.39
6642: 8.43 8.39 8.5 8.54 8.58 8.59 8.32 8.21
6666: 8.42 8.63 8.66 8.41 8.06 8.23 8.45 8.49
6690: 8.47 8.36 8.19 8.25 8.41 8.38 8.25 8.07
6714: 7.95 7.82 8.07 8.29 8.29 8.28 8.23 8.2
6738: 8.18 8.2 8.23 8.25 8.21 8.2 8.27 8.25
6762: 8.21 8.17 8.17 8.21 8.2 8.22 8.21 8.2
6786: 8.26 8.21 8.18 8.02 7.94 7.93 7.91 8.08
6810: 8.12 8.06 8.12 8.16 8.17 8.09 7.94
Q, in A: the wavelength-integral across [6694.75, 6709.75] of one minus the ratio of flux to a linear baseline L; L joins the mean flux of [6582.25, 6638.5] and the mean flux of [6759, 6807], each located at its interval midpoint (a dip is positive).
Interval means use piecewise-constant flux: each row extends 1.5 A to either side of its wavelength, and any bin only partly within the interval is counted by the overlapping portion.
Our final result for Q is 0.02 A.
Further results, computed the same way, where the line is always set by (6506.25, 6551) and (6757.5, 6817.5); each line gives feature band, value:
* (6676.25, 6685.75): 0.09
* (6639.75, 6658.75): -0.23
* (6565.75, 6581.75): 0.21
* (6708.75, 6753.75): 0.41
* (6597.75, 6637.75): -0.22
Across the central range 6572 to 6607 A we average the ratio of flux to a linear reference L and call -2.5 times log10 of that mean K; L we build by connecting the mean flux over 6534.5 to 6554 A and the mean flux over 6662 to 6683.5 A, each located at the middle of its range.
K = 0.01 mag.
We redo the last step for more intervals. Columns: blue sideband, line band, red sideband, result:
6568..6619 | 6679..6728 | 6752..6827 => 0.01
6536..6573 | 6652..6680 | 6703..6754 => -0.02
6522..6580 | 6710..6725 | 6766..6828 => 0.03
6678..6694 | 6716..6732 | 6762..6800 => 0.02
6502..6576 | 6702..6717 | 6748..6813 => 0.01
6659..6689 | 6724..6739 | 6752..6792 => 0.01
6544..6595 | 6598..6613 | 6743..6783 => -0.01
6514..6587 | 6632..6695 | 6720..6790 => -0.01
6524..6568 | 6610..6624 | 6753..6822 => -0.02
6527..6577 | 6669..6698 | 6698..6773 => -0.01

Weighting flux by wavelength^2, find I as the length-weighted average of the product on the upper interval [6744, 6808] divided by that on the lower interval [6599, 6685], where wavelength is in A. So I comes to 1.0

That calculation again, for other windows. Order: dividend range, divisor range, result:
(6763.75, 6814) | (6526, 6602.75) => 1.02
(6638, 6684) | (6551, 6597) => 1.02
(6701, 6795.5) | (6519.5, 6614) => 1.02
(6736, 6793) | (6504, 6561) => 1.02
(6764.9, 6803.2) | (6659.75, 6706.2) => 1.00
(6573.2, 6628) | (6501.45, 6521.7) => 1.02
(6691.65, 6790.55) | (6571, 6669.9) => 1.00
